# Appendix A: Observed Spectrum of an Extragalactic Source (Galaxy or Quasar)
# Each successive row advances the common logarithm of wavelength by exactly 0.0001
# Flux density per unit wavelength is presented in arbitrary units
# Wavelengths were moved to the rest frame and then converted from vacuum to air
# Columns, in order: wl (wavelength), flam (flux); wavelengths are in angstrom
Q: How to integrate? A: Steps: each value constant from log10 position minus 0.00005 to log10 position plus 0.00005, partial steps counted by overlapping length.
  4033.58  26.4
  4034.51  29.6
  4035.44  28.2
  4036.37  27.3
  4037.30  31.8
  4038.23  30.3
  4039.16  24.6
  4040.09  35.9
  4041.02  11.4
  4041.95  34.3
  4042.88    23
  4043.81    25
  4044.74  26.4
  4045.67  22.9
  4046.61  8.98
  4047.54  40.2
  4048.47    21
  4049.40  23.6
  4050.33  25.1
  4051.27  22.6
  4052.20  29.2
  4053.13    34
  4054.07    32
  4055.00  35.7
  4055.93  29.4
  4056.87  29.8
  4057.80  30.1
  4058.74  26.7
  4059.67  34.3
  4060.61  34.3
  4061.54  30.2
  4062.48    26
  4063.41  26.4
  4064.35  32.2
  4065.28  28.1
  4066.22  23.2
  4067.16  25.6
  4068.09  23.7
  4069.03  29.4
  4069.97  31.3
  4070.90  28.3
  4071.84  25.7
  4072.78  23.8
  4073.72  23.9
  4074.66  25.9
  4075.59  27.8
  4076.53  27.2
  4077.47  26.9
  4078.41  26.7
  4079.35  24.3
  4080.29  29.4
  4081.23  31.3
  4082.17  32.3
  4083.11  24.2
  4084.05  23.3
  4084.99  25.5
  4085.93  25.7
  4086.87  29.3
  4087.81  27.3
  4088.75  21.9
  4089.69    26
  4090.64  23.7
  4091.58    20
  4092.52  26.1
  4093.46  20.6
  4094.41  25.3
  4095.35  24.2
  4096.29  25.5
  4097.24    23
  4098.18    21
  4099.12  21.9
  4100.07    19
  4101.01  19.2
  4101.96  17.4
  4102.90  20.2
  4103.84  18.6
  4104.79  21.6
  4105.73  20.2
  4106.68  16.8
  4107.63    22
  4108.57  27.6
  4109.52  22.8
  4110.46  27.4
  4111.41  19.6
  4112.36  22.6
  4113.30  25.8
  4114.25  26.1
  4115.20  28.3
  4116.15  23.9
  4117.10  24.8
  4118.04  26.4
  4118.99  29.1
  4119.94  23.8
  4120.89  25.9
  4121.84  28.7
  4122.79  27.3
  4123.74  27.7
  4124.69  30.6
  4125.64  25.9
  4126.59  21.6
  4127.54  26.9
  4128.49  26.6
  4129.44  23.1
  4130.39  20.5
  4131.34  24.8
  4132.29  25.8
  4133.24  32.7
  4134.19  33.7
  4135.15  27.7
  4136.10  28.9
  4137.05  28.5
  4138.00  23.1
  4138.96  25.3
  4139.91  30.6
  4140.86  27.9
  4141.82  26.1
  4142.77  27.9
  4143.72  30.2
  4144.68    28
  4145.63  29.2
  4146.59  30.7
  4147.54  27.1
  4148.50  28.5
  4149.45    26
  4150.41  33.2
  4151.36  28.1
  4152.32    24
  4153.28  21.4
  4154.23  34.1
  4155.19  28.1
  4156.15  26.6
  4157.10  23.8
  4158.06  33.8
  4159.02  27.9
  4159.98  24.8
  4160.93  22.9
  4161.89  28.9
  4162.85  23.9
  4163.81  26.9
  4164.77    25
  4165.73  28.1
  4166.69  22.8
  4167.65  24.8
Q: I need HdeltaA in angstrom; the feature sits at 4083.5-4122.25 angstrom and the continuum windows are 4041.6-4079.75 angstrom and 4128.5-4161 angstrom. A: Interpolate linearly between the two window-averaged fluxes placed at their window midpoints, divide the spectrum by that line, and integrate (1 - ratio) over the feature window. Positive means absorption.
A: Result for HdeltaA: 5.48 angstrom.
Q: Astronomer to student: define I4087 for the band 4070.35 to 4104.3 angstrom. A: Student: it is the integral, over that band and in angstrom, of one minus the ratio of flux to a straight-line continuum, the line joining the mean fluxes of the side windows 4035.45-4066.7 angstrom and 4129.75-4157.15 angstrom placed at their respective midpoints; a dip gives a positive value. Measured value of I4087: 3.9 angstrom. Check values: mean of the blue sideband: 27.8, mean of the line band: 24.5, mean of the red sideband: 27.7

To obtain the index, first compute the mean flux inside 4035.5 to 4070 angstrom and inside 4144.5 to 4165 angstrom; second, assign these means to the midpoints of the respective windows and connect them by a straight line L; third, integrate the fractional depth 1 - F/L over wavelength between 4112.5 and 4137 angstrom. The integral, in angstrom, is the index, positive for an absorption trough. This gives 0.8 angstrom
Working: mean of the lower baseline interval 27.7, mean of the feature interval 26.6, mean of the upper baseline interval 27.4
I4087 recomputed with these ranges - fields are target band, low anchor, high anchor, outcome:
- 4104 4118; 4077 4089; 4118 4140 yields 1.7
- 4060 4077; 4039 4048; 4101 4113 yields -2.6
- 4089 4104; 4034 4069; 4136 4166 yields 3.0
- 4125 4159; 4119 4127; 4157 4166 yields -1.1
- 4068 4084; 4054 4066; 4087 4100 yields -0.1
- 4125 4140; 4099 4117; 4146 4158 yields -0.7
